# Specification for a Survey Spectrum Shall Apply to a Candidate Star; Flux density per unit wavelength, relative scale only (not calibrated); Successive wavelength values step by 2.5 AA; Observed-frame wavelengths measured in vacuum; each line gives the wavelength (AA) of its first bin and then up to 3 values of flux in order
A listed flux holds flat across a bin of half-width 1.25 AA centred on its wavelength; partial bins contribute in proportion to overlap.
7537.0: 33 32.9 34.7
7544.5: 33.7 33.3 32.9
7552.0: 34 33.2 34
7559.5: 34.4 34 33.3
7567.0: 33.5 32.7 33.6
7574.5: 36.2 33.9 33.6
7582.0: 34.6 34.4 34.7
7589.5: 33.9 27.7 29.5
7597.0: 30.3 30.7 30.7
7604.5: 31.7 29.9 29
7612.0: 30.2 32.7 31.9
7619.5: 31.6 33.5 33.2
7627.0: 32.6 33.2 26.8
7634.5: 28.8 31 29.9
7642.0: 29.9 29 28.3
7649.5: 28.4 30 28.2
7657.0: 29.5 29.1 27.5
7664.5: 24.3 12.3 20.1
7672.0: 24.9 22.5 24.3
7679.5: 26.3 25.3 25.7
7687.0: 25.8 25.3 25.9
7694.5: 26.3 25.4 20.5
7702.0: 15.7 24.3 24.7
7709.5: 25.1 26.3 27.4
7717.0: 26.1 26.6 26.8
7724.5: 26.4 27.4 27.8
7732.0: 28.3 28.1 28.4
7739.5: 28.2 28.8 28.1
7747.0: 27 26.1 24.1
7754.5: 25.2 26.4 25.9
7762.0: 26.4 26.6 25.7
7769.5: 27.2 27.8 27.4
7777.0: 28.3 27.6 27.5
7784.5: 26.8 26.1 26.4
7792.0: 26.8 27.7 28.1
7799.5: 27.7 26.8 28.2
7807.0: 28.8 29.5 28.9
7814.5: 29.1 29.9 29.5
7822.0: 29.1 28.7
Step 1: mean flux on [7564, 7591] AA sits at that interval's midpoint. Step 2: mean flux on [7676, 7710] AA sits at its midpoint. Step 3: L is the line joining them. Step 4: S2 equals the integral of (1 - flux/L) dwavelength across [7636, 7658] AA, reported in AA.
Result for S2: -0.9 AA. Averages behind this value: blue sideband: 34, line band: 29.3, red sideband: 24.3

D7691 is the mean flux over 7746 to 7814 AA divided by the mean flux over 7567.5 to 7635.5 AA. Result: 0.85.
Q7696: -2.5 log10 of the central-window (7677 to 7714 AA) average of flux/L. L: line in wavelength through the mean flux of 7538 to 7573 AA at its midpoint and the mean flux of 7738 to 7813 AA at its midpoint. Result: 0.20 mag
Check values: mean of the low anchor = 33.6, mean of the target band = 24.5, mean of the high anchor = 27.2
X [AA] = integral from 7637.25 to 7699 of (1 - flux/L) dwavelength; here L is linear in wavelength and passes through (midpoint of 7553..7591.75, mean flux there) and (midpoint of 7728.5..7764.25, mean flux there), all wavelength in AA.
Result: 8.4 AA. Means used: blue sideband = 33.8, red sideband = 27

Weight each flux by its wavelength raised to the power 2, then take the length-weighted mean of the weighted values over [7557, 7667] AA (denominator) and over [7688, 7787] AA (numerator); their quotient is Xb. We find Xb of 0.88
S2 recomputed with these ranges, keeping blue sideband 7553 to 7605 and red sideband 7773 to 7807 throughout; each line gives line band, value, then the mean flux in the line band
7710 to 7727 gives 1.6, 26.6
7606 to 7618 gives 0.5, 30.7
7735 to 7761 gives 1.5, 26.9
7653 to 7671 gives 3.7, 24.5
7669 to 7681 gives 2.6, 23.9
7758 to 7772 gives 0.8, 26.5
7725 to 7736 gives 0.4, 27.8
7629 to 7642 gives 0.7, 29.7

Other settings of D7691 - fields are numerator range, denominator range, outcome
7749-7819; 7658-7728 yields 1.11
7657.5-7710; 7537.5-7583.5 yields 0.71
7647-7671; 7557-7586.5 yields 0.75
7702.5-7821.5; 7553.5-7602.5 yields 0.82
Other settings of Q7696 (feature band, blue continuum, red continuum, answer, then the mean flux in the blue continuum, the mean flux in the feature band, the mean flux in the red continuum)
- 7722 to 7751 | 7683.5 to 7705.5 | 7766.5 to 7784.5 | -0.08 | 23.9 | 27.6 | 27.4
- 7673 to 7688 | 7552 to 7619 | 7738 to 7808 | 0.19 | 32.5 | 25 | 27.1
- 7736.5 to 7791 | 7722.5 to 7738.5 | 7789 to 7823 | 0.04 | 27.7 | 26.9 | 28.4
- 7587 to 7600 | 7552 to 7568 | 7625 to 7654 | 0.05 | 33.8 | 30.8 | 29.9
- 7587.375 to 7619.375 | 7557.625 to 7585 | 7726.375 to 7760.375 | 0.06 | 34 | 30.8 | 27.1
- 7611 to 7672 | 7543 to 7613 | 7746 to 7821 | 0.08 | 32.6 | 28.7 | 27.3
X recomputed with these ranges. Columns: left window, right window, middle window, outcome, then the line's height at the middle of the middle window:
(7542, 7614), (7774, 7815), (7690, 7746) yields 6.5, 29.5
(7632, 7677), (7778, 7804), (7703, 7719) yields 0.8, 26.9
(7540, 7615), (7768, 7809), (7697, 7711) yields 3.4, 29.6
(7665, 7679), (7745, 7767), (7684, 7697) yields -2.0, 22.3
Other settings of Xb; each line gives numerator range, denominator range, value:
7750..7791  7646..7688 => 1.07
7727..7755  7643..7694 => 1.09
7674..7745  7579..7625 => 0.84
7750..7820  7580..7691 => 0.99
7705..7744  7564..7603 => 0.86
